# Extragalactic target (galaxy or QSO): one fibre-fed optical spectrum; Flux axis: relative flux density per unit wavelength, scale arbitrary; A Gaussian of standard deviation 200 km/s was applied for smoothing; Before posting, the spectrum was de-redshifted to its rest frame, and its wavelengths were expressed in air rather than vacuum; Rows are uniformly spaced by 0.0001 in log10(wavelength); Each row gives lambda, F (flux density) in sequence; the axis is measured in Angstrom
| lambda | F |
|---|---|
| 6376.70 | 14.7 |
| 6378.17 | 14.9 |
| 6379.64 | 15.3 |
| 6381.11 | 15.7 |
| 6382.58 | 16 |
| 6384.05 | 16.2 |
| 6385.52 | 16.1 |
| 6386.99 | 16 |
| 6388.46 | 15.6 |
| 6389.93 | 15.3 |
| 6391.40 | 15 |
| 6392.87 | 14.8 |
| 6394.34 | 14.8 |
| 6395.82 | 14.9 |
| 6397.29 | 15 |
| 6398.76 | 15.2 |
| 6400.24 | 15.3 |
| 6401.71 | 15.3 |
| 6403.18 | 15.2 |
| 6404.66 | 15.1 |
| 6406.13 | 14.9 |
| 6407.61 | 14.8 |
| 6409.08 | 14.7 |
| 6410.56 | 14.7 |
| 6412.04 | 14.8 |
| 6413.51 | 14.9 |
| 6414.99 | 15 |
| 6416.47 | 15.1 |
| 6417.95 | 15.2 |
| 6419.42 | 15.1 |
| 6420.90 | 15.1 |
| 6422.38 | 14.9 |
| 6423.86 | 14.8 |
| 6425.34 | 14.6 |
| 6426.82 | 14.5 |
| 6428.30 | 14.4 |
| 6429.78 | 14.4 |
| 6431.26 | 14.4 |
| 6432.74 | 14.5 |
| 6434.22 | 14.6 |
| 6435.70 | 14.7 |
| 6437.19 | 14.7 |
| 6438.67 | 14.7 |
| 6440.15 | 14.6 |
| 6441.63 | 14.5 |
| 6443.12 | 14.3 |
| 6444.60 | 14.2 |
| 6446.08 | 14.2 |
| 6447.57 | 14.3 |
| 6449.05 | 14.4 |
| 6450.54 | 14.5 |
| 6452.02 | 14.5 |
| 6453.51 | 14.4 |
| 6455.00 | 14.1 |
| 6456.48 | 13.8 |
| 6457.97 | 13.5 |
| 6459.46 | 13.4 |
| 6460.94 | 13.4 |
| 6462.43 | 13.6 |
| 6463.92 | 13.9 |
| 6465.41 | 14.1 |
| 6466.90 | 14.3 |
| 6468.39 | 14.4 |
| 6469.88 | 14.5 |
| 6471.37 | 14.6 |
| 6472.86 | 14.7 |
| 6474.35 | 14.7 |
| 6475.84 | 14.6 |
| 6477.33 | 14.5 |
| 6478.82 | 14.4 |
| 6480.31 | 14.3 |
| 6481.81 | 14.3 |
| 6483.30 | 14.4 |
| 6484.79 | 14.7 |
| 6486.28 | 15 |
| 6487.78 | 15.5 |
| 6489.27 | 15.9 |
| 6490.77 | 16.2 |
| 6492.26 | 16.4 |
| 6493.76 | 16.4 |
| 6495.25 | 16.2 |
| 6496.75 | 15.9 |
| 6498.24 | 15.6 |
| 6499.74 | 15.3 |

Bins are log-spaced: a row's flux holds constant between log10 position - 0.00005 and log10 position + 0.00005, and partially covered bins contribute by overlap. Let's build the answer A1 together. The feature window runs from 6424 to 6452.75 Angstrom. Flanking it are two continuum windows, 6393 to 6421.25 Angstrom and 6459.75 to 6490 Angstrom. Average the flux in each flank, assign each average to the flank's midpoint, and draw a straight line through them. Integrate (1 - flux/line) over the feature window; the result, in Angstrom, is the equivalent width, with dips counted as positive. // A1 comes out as 0.5 Angstrom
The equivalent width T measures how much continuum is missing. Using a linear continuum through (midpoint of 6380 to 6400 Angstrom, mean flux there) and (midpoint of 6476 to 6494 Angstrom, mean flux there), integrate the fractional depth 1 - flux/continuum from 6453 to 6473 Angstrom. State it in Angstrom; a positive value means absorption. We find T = 1.5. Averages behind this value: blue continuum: 15.4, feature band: 14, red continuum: 15.1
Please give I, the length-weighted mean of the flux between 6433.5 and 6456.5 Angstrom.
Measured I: 14.4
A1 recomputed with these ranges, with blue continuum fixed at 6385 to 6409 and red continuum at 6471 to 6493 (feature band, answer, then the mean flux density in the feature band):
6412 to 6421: 0.1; 15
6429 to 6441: 0.4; 14.6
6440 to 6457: 0.8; 14.3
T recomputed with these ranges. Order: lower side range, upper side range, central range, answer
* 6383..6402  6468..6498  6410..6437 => 0.9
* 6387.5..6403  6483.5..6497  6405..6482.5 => 4.9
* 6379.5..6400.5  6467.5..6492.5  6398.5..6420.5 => 0.4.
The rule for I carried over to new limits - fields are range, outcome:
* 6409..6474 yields 14.5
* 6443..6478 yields 14.2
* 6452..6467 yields 13.9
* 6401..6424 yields 15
